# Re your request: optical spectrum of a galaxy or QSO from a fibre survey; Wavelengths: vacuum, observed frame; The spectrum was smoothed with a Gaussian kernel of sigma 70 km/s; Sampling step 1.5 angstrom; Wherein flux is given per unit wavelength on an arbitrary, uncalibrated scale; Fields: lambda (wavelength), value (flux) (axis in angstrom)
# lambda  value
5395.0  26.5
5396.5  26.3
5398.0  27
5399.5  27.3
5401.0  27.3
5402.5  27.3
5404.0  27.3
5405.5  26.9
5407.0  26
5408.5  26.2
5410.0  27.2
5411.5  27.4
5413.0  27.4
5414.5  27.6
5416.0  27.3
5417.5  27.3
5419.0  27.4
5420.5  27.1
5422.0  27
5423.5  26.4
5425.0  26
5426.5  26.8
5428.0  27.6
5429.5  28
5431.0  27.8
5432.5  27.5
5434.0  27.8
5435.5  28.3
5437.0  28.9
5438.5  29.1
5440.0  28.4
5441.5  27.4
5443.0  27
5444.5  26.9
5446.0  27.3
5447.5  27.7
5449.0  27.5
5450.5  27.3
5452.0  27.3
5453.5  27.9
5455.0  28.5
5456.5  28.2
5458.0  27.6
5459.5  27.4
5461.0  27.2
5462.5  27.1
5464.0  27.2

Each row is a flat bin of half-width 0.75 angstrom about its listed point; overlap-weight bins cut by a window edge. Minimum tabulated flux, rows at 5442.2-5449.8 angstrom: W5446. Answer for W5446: 26.9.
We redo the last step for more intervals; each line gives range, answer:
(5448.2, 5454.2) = 27.3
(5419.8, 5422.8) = 27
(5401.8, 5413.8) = 26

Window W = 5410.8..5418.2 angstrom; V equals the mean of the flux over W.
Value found 27.4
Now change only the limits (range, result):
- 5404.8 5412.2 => 26.7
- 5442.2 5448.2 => 27.2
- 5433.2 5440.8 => 28.5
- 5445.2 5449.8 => 27.5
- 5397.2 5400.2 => 27.1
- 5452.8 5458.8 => 28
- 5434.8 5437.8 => 28.6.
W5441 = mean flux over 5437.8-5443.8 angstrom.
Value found 28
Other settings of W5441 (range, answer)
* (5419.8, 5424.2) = 26.8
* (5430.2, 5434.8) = 27.7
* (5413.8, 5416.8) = 27.4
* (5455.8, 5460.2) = 27.7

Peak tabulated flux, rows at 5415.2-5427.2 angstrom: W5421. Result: 27.4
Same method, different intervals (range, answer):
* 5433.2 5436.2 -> 28.3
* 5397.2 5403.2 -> 27.3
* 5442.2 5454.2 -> 27.9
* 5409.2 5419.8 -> 27.6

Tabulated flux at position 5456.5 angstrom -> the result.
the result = 28.2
